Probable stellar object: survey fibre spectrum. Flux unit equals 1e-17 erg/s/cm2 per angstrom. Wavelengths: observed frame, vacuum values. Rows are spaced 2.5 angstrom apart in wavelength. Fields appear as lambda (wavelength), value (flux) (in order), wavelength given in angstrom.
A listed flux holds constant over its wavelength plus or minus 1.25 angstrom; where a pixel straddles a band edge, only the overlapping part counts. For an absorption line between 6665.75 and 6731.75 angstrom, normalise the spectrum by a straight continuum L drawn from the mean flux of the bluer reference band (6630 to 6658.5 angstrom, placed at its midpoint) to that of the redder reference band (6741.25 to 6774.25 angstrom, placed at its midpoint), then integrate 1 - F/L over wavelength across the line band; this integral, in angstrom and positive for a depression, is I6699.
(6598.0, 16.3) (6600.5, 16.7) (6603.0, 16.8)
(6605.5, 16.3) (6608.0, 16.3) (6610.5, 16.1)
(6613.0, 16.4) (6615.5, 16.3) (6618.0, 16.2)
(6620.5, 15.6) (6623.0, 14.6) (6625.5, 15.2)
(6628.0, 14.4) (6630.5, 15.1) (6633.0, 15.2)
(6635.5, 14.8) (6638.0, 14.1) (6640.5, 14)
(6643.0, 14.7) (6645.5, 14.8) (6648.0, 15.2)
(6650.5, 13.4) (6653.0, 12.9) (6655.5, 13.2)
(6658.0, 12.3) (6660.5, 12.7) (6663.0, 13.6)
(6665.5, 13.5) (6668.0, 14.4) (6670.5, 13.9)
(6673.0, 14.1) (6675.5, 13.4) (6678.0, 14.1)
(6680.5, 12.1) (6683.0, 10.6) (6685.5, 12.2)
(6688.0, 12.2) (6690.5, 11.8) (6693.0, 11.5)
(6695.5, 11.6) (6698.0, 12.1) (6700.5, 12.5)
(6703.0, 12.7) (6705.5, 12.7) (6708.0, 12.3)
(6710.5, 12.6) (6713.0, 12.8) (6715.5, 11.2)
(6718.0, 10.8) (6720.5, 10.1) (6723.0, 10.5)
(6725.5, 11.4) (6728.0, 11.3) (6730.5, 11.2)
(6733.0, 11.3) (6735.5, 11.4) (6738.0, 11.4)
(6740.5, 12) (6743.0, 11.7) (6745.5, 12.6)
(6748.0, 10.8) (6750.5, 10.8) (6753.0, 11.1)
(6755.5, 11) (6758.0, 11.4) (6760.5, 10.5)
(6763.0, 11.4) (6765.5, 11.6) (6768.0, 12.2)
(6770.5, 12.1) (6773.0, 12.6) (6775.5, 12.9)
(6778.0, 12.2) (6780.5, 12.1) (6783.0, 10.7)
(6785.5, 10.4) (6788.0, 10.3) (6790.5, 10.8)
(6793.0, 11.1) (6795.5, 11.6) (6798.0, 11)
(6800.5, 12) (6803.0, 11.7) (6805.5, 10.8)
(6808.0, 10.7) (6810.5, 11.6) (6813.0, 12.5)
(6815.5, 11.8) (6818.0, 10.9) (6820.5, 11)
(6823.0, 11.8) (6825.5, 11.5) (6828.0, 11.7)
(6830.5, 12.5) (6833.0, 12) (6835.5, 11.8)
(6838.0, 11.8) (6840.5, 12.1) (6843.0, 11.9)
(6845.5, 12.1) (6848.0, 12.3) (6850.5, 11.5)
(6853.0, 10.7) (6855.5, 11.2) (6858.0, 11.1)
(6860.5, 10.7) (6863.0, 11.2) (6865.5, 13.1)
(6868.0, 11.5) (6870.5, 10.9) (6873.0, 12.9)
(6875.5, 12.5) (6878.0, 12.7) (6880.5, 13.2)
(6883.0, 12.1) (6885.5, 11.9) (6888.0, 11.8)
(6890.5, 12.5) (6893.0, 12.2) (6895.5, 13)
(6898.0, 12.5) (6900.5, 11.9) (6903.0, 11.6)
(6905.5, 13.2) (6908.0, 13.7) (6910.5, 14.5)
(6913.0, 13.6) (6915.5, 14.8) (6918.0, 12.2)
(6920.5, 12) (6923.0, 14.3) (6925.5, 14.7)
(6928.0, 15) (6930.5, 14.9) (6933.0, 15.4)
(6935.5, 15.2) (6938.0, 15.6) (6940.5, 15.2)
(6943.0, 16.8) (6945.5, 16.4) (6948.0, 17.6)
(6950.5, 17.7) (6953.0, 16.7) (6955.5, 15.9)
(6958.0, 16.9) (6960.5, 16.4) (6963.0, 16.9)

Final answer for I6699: 3.76 angstrom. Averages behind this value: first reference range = 14.2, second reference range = 11.5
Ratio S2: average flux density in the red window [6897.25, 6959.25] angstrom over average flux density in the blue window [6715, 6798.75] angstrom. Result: 1.30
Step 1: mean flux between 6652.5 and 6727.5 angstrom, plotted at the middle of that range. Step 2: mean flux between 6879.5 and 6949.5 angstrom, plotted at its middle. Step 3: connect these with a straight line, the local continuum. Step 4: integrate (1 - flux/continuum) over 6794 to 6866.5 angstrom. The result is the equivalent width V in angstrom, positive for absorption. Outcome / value 9.30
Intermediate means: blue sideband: 12.4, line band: 11.6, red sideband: 13.9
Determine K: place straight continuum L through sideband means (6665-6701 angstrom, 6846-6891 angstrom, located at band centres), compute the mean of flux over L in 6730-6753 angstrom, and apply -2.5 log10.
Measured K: 0.09 mag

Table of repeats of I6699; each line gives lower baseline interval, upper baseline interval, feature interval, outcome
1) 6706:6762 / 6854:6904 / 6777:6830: 1.5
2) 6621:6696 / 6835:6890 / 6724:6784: 5.6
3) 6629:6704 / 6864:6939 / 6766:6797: 3.9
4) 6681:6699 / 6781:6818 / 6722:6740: 0.4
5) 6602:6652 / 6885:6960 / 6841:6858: 3.5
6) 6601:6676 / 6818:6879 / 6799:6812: 1.0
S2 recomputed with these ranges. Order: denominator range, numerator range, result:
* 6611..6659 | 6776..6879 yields 0.79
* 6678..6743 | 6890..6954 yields 1.22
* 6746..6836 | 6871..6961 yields 1.23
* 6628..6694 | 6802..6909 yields 0.88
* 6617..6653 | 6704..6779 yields 0.79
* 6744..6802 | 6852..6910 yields 1.06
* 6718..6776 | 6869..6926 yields 1.12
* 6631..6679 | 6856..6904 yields 0.87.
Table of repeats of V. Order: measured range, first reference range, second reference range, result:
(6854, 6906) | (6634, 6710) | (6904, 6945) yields 7.9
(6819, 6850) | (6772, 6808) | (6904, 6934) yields 1.1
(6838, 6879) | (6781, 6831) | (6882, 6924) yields 1.2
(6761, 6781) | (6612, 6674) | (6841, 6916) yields 1.8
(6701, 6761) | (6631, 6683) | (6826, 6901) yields 7.4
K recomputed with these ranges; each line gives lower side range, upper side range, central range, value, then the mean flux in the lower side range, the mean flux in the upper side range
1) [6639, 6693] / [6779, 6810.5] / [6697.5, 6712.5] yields 0.008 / 13.3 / 11.1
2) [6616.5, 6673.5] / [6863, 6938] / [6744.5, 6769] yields 0.212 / 14.3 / 13.1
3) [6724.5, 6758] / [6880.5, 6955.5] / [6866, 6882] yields 0.095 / 11.4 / 14.1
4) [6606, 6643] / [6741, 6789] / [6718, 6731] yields 0.160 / 15.3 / 11.5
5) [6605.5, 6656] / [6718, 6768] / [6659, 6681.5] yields 0.011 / 15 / 11.2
